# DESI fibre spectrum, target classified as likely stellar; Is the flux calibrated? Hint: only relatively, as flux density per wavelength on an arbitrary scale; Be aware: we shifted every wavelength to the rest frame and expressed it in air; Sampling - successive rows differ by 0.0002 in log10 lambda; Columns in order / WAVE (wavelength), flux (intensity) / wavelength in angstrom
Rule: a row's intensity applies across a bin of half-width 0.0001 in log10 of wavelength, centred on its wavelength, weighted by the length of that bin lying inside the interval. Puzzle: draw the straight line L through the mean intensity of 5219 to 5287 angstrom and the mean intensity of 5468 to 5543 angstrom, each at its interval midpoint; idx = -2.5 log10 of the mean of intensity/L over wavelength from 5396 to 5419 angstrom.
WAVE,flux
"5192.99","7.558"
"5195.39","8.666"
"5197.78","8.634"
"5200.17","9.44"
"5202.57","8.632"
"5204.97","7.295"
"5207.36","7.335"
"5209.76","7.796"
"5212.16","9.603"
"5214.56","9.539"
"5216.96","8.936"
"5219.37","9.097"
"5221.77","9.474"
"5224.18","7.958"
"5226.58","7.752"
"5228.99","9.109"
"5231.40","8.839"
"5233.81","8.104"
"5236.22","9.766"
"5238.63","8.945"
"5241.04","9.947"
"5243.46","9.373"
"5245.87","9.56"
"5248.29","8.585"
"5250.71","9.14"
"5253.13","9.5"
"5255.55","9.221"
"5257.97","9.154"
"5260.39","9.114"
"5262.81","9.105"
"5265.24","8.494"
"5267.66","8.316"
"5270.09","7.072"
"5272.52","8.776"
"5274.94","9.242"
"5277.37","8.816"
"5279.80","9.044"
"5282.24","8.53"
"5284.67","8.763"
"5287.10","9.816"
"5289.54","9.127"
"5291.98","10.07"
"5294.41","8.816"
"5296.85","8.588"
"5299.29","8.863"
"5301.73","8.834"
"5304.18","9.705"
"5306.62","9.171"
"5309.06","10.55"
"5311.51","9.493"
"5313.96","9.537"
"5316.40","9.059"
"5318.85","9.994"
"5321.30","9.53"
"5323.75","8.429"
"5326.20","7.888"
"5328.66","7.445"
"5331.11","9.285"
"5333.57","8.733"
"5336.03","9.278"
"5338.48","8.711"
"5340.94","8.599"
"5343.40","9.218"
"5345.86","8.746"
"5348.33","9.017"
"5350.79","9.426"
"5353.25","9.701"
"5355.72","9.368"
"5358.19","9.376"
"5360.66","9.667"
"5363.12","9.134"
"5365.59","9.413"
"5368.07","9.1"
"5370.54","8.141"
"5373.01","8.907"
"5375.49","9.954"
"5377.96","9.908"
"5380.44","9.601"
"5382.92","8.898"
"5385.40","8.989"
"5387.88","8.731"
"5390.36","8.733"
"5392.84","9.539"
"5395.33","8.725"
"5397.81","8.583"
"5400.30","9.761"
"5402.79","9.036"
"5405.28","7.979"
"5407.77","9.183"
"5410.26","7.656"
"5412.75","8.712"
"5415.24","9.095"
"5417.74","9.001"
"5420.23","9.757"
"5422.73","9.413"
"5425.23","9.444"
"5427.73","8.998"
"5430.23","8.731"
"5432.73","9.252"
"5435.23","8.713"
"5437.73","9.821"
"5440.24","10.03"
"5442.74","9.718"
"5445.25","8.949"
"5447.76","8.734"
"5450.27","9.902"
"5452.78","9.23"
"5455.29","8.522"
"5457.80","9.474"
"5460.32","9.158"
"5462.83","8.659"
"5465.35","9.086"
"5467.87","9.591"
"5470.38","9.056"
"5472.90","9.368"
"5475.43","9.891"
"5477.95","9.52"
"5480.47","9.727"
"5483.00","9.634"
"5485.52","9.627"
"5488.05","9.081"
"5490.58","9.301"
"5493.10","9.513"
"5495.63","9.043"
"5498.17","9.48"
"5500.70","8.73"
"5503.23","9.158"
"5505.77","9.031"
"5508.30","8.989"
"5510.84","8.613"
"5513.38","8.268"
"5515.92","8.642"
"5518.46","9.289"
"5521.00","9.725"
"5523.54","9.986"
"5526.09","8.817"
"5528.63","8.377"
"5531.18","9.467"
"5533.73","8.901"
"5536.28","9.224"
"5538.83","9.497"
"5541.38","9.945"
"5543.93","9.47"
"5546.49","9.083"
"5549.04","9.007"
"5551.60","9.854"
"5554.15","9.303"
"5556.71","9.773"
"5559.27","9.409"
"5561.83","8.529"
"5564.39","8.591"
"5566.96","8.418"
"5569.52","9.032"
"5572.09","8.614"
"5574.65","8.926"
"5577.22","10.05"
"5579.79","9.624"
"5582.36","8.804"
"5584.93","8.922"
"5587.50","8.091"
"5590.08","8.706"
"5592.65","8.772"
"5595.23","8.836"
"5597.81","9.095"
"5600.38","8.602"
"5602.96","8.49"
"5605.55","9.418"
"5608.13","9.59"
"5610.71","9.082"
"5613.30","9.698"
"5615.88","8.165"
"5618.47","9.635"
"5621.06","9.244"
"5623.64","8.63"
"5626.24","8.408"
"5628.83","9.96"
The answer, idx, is 0.04 mag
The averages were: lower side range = 8.9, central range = 8.78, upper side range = 9.24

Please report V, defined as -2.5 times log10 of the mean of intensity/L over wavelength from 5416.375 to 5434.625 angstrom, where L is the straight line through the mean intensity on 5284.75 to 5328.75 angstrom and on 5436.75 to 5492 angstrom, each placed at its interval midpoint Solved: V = 0.01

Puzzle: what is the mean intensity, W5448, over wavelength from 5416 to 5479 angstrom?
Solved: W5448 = 9.28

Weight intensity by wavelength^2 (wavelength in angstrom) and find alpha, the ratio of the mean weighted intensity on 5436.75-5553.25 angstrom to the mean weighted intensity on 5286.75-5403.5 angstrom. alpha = 1.1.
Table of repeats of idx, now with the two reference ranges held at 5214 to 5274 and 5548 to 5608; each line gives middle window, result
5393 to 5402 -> -0.02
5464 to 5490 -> -0.06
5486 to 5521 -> -0.01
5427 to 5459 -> -0.03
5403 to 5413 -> 0.07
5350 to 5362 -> -0.07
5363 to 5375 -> 0.00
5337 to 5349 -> 0.01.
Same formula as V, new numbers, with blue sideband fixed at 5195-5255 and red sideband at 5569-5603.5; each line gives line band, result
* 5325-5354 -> 0.01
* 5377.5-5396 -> -0.03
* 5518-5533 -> -0.04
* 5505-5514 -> 0.02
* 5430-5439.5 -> -0.04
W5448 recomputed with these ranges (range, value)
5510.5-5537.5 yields 9.04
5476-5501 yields 9.41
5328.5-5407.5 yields 9.08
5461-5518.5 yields 9.18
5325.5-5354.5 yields 8.85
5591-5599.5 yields 8.89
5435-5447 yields 9.48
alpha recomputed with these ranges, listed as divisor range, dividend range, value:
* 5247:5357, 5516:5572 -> 1.11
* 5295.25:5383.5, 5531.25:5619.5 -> 1.08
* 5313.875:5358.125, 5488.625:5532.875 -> 1.08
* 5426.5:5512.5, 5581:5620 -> 1.01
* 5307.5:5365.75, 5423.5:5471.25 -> 1.05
